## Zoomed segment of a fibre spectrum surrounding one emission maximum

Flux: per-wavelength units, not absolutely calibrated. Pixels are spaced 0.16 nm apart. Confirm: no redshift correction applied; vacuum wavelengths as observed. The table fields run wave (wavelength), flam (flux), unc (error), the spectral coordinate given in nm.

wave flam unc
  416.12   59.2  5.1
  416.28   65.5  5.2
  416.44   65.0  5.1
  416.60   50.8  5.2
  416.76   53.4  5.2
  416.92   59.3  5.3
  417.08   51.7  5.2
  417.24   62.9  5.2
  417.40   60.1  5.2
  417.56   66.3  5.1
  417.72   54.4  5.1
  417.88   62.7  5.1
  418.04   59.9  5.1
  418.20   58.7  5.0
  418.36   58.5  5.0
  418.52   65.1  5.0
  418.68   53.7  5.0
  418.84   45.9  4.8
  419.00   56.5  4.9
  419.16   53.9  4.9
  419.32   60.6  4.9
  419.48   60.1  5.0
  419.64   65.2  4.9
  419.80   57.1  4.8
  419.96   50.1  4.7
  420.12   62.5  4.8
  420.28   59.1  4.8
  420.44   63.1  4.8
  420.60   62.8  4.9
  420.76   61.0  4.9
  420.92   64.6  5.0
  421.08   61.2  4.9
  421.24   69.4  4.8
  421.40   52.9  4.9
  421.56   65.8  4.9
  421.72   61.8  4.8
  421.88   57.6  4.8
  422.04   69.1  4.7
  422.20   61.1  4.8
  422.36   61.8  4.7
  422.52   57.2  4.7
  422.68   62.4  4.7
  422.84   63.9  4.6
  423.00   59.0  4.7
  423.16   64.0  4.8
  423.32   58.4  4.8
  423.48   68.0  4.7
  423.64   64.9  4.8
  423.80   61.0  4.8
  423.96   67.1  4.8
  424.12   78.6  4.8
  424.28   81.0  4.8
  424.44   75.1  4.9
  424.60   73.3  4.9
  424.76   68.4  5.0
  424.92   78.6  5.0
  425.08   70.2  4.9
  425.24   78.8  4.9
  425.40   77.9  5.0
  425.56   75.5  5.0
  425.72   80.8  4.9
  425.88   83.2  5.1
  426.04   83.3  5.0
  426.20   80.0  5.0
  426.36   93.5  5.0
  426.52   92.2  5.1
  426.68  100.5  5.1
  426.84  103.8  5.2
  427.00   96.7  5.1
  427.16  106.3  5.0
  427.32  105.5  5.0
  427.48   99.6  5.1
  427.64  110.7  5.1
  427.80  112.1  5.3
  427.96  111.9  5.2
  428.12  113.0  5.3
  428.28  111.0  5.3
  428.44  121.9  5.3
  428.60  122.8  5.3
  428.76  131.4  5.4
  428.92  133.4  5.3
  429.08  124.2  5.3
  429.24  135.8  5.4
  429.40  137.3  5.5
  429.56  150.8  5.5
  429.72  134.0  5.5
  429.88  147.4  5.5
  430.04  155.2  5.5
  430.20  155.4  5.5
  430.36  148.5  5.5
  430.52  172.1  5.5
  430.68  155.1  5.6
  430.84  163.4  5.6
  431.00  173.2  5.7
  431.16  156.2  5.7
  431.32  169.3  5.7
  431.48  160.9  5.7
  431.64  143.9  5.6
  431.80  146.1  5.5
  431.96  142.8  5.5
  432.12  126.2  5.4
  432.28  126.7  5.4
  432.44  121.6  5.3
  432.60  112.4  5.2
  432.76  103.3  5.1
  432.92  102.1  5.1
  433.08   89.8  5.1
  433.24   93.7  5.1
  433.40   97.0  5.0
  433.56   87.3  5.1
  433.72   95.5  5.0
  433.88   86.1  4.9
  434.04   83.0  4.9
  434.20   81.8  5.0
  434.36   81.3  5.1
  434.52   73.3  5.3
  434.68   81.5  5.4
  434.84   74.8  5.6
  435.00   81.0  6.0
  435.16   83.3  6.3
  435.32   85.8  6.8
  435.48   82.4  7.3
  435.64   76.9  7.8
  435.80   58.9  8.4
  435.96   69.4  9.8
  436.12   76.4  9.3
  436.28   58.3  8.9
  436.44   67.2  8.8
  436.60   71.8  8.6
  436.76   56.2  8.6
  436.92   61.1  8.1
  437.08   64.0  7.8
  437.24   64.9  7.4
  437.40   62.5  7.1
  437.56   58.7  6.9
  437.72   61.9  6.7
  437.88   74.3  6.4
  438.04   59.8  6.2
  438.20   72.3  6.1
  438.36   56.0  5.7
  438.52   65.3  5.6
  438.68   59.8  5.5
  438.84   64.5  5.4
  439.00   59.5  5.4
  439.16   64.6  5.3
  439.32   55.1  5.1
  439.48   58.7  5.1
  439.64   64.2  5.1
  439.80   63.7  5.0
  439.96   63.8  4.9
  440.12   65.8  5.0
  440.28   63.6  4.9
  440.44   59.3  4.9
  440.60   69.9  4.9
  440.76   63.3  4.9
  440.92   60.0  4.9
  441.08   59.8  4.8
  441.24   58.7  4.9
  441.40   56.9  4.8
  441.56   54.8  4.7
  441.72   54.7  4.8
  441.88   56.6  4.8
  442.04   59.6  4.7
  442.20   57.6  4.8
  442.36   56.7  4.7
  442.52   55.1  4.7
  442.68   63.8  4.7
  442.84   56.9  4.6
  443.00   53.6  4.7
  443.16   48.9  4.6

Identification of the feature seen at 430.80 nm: C IV 1549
